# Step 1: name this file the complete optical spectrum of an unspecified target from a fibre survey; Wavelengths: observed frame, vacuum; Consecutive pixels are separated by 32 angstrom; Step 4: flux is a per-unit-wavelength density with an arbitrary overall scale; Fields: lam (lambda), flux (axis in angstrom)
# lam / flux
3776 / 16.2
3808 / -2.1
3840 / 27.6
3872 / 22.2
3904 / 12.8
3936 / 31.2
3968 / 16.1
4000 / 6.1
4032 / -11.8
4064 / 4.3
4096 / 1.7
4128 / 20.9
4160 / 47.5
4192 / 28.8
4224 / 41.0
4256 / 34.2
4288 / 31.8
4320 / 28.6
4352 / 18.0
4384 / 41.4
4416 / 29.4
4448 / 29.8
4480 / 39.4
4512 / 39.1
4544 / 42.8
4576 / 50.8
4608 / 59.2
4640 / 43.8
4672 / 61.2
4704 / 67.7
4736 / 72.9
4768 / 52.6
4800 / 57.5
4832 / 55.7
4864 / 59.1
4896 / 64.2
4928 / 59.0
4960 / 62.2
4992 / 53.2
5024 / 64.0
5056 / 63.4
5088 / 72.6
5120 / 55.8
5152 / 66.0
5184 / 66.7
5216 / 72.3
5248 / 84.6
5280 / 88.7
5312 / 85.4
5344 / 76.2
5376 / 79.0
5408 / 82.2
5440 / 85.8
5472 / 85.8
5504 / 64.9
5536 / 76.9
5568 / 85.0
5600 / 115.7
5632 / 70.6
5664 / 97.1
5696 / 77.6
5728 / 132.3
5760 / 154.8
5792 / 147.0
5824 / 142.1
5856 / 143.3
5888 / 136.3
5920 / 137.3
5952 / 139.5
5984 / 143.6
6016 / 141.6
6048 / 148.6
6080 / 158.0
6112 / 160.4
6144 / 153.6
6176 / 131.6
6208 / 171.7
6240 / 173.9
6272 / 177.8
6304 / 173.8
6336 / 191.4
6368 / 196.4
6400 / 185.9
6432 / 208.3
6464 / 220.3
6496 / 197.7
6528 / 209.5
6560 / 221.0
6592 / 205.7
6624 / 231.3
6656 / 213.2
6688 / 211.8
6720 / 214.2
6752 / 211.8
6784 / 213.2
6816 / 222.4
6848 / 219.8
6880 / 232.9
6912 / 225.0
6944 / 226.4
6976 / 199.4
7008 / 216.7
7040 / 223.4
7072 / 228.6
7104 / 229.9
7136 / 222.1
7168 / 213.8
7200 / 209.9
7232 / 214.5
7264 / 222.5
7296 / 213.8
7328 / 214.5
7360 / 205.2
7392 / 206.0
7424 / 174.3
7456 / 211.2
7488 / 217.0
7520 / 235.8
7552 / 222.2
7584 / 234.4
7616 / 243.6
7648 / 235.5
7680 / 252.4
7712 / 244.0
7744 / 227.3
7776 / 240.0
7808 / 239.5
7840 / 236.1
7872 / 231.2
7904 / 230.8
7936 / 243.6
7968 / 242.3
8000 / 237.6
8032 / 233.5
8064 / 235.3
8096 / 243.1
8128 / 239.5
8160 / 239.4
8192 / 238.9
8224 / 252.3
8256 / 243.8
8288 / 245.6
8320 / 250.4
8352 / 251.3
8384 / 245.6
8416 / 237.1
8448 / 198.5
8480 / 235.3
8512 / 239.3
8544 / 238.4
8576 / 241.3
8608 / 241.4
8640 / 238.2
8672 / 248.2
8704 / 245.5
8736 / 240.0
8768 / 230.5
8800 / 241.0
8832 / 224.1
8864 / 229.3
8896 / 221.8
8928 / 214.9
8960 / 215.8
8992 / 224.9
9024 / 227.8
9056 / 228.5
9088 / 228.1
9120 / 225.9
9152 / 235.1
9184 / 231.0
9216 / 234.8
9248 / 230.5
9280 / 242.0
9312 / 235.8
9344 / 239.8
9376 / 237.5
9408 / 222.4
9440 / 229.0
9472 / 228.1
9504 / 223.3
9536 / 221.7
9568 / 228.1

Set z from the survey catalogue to 0.43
